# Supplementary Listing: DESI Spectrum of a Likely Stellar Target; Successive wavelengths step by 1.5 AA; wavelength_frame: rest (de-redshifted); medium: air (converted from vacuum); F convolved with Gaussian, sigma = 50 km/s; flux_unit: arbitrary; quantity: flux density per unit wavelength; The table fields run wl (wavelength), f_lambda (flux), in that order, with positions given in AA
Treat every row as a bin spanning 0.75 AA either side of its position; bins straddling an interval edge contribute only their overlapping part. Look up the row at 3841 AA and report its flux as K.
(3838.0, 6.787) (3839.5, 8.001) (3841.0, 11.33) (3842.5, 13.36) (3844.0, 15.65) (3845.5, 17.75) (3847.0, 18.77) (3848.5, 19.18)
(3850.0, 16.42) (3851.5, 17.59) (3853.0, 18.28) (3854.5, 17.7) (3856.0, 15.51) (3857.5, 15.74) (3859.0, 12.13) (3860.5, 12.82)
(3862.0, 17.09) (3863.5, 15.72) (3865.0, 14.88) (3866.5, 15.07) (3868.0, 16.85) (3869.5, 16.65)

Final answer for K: 11.33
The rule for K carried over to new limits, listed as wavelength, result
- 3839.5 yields 8.001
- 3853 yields 18.28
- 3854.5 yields 17.7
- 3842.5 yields 13.36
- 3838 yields 6.787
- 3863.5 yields 15.72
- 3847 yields 18.77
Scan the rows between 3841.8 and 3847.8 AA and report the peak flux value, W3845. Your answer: 18.77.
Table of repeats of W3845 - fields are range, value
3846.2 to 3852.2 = 19.18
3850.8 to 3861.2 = 18.28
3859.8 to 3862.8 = 17.09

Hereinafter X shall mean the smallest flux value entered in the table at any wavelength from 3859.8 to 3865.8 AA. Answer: 12.82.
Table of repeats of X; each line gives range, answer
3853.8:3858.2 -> 15.51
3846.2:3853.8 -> 16.42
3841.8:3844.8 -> 13.36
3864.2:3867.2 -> 14.88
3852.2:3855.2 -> 17.7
